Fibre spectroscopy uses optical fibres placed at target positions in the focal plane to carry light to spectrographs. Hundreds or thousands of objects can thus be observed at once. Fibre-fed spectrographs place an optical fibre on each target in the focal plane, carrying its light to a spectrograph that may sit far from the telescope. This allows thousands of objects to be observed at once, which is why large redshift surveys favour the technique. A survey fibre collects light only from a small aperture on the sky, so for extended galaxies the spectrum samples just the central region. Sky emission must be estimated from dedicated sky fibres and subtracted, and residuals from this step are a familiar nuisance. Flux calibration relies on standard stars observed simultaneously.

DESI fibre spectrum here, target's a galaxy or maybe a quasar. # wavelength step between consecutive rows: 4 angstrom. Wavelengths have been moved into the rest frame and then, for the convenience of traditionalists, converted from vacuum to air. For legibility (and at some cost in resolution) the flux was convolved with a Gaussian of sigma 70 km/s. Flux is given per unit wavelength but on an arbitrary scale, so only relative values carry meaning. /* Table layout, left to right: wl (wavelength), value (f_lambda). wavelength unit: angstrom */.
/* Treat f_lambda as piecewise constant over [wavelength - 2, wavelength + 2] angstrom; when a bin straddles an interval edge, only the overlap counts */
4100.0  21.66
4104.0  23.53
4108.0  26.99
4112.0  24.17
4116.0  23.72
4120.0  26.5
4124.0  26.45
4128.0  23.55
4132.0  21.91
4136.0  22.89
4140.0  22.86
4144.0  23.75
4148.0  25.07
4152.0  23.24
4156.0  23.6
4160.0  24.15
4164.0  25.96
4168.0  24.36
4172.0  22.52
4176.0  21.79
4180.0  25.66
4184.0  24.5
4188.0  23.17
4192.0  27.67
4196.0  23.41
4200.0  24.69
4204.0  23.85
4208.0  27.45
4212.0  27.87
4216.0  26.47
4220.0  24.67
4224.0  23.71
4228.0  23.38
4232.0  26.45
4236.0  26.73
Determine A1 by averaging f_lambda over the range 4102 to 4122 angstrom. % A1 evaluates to 25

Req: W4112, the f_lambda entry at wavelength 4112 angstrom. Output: 24.17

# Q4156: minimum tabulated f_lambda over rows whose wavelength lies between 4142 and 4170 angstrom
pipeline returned 23.24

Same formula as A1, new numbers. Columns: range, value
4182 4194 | 25.1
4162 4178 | 23.7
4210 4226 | 25.7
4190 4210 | 25.4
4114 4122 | 25.1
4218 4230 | 23.9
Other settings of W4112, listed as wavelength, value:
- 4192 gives 27.67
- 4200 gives 24.69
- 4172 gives 22.52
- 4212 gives 27.87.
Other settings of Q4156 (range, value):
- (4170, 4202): 21.79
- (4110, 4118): 23.72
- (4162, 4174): 22.52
